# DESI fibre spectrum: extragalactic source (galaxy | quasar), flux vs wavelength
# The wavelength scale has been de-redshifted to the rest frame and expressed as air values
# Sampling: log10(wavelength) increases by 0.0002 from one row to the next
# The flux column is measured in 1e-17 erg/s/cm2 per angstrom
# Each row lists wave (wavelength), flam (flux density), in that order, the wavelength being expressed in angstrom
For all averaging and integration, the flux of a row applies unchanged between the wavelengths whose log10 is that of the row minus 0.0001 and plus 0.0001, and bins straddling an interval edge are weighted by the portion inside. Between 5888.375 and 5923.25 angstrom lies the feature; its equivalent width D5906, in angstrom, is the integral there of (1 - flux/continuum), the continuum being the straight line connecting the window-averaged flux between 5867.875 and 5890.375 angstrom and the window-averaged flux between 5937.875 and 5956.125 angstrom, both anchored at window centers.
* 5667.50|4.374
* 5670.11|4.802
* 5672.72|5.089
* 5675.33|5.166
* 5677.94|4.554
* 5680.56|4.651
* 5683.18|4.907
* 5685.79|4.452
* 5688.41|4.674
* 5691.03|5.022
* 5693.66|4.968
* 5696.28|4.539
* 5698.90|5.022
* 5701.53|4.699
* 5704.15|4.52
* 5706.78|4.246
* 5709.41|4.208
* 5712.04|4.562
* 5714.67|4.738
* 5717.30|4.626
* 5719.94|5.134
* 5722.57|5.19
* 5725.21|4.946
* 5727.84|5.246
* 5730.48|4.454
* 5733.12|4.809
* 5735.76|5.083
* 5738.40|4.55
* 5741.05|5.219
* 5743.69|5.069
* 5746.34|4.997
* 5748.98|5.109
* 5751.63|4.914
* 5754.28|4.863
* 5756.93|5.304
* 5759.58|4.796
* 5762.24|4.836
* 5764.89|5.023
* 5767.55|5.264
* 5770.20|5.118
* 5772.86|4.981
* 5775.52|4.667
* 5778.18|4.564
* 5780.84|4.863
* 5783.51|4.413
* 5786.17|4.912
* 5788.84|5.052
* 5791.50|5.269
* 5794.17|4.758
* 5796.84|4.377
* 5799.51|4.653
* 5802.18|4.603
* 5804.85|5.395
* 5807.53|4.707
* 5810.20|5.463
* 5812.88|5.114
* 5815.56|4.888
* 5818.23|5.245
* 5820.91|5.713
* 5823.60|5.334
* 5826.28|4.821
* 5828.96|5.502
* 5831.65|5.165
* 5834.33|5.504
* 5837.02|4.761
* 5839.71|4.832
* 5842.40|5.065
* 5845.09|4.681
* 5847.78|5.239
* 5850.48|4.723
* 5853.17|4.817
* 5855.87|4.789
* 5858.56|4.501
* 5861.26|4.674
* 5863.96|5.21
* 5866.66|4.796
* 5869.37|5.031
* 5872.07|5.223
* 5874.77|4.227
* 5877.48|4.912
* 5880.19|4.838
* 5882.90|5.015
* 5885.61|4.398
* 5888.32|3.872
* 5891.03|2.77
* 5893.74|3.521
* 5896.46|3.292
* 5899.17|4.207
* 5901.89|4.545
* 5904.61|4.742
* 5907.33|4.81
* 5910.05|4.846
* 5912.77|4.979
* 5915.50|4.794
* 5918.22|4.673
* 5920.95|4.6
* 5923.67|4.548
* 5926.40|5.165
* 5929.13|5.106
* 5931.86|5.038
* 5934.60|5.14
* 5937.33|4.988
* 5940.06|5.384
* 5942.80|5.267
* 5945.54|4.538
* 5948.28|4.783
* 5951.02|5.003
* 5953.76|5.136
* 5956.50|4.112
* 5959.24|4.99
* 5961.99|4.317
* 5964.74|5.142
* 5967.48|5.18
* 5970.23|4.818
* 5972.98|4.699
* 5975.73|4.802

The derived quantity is 3.4 angstrom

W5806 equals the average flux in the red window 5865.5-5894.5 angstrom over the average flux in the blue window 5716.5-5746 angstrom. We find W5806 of 0.90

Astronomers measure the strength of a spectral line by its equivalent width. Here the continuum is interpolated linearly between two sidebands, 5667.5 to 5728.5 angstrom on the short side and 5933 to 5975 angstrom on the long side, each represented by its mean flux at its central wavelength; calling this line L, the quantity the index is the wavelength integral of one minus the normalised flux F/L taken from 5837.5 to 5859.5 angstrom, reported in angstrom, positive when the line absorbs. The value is 0.0 angstrom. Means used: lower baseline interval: 4.77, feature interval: 4.84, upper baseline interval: 4.9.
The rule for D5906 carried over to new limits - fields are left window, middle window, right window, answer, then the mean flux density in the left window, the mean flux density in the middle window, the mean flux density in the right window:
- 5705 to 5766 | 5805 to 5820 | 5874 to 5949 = -1.2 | 4.86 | 5.13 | 4.61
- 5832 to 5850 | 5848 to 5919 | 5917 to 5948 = 6.0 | 5.01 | 4.56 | 4.94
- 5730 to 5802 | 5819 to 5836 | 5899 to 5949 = -1.6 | 4.89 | 5.32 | 4.87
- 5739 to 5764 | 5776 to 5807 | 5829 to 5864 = 1.1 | 5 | 4.8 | 4.93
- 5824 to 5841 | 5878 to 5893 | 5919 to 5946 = 2.5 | 5.11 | 4.19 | 4.99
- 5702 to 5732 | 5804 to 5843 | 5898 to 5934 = -3.4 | 4.72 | 5.17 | 4.78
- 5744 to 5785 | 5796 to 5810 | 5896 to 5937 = 0.2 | 4.92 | 4.82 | 4.74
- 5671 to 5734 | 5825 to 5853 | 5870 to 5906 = -3.8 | 4.77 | 5.02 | 4.29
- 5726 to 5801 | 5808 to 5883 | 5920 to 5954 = -1.0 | 4.9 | 5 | 4.98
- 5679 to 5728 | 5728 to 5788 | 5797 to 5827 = -0.1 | 4.74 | 4.91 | 5.06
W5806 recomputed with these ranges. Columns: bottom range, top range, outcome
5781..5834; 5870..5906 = 0.85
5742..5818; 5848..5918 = 0.92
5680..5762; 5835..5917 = 0.96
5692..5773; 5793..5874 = 1.02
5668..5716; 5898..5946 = 1.03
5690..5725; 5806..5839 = 1.09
